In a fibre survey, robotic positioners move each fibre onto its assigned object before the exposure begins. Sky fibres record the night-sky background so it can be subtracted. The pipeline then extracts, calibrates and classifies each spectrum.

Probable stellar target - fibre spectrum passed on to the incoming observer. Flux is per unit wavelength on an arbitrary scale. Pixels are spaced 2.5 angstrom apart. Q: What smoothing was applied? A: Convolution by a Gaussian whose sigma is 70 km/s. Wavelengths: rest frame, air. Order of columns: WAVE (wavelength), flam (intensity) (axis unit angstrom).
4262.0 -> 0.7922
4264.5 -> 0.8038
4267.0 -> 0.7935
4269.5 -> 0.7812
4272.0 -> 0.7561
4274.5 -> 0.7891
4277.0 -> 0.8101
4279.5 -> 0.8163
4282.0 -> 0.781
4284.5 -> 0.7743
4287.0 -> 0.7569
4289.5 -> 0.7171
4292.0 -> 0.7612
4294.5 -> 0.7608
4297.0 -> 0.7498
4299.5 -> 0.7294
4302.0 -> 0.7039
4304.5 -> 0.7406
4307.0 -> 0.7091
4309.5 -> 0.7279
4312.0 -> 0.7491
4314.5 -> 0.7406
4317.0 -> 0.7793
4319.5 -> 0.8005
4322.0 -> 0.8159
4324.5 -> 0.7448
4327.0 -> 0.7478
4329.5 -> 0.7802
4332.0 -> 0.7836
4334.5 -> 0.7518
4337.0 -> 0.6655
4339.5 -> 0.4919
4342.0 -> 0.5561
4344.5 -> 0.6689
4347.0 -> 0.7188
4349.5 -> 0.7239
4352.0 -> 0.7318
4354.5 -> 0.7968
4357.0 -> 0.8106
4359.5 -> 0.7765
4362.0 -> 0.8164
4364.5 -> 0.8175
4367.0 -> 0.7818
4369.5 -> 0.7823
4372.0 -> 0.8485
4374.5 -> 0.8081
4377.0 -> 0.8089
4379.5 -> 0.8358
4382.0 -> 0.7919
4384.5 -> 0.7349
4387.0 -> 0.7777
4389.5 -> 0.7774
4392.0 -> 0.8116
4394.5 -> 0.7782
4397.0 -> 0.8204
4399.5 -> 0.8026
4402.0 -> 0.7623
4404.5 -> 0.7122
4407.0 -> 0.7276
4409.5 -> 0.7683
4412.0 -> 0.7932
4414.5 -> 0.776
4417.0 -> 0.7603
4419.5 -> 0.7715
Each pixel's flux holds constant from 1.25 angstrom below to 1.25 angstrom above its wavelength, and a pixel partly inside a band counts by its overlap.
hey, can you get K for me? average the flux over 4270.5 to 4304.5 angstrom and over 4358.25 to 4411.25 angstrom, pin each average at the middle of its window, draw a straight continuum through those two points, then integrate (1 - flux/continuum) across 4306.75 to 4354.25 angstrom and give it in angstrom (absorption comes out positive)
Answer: 3.1 angstrom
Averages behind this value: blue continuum 0.761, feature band 0.722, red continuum 0.788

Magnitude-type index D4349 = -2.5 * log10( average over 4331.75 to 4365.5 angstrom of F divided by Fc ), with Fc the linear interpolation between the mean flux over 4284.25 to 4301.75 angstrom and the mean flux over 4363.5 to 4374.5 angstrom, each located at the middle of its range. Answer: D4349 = 0.10 mag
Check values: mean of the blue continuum 0.746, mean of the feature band 0.72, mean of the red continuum 0.807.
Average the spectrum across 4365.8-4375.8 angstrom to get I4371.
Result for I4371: 0.805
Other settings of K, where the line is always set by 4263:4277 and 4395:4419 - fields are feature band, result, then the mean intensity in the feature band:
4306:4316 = 0.6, 0.733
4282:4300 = 0.7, 0.753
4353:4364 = -0.3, 0.8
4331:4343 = 2.0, 0.649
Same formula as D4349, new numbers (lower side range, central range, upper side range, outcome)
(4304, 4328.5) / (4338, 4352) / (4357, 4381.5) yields 0.22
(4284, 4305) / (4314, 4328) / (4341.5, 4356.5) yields -0.07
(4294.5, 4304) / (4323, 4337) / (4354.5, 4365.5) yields 0.02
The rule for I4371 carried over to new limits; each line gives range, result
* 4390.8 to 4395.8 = 0.795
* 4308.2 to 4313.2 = 0.738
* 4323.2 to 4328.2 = 0.747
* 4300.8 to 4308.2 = 0.718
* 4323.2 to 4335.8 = 0.761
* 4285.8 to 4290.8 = 0.737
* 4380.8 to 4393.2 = 0.779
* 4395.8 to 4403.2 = 0.795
